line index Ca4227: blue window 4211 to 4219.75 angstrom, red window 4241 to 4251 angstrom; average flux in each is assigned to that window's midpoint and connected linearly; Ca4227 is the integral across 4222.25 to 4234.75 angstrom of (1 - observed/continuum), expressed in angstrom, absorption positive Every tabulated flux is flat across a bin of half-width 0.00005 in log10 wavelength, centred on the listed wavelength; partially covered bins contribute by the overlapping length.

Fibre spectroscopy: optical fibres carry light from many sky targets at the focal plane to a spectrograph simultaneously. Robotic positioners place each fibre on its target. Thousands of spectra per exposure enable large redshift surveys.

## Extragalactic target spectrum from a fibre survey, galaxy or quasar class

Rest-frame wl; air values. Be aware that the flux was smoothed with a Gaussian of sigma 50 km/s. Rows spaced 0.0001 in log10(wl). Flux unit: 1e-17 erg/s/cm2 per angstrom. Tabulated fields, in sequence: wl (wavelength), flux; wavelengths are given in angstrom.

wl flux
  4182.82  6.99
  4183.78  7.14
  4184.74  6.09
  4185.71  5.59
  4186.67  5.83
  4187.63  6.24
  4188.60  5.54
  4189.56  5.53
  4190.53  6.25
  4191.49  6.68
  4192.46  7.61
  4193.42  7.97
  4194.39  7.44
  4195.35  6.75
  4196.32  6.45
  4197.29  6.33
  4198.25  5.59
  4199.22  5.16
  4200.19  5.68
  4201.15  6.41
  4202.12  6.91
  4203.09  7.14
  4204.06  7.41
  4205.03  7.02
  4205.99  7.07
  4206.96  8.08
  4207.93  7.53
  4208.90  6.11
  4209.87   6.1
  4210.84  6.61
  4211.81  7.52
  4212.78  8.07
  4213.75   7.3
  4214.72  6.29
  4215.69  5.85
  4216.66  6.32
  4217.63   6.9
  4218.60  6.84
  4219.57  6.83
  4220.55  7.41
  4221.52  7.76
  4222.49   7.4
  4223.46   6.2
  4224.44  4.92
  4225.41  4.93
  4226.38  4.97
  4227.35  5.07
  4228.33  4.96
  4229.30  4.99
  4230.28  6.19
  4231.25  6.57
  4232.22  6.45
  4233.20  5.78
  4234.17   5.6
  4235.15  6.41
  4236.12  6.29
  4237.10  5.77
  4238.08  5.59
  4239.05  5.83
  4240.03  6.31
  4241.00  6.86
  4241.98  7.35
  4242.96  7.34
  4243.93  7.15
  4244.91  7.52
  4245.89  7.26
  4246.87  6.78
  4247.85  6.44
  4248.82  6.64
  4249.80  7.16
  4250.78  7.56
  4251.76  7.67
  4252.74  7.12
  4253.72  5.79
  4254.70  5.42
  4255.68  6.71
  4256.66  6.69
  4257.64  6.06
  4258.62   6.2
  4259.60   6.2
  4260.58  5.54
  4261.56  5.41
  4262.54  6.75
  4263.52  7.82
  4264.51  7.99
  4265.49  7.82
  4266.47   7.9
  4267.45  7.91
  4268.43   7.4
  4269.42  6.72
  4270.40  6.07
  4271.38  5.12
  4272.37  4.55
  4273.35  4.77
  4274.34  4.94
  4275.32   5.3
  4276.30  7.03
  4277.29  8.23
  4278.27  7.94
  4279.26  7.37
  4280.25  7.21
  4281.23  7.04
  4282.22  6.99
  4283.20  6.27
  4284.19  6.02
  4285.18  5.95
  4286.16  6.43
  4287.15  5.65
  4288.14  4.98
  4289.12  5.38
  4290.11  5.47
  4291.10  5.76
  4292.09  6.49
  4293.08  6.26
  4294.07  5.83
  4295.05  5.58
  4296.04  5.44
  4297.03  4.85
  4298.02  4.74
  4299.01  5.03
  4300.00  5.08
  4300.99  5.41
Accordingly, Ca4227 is 2.34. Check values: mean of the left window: 6.88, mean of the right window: 7.09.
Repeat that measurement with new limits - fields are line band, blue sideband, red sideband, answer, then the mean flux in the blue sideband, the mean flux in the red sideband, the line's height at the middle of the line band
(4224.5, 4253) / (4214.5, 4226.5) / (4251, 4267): 0.9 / 6.4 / 6.71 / 6.55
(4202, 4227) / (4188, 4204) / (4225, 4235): -3.1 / 6.49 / 5.59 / 6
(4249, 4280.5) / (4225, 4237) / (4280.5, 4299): -4.7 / 5.69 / 5.84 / 5.78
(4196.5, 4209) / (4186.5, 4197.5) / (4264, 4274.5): -0.2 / 6.58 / 6.52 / 6.57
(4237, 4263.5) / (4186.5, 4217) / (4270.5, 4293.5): -1.0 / 6.66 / 6.13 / 6.34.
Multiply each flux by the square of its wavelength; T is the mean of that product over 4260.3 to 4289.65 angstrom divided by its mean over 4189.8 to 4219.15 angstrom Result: 0.99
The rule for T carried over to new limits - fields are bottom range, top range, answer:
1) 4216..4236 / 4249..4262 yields 1.06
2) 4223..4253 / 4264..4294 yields 1.04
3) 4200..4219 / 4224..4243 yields 0.86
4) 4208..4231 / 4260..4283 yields 1.08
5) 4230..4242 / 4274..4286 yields 1.11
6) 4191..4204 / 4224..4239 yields 0.86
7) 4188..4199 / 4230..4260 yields 1.03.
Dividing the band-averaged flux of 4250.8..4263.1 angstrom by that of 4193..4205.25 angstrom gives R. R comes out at 0.96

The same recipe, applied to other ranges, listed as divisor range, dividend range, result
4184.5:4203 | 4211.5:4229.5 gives 1.00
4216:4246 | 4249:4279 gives 1.05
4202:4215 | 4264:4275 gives 0.91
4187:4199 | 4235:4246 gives 1.02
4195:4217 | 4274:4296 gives 0.94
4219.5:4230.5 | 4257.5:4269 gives 1.17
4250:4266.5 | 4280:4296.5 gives 0.90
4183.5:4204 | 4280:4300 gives 0.91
